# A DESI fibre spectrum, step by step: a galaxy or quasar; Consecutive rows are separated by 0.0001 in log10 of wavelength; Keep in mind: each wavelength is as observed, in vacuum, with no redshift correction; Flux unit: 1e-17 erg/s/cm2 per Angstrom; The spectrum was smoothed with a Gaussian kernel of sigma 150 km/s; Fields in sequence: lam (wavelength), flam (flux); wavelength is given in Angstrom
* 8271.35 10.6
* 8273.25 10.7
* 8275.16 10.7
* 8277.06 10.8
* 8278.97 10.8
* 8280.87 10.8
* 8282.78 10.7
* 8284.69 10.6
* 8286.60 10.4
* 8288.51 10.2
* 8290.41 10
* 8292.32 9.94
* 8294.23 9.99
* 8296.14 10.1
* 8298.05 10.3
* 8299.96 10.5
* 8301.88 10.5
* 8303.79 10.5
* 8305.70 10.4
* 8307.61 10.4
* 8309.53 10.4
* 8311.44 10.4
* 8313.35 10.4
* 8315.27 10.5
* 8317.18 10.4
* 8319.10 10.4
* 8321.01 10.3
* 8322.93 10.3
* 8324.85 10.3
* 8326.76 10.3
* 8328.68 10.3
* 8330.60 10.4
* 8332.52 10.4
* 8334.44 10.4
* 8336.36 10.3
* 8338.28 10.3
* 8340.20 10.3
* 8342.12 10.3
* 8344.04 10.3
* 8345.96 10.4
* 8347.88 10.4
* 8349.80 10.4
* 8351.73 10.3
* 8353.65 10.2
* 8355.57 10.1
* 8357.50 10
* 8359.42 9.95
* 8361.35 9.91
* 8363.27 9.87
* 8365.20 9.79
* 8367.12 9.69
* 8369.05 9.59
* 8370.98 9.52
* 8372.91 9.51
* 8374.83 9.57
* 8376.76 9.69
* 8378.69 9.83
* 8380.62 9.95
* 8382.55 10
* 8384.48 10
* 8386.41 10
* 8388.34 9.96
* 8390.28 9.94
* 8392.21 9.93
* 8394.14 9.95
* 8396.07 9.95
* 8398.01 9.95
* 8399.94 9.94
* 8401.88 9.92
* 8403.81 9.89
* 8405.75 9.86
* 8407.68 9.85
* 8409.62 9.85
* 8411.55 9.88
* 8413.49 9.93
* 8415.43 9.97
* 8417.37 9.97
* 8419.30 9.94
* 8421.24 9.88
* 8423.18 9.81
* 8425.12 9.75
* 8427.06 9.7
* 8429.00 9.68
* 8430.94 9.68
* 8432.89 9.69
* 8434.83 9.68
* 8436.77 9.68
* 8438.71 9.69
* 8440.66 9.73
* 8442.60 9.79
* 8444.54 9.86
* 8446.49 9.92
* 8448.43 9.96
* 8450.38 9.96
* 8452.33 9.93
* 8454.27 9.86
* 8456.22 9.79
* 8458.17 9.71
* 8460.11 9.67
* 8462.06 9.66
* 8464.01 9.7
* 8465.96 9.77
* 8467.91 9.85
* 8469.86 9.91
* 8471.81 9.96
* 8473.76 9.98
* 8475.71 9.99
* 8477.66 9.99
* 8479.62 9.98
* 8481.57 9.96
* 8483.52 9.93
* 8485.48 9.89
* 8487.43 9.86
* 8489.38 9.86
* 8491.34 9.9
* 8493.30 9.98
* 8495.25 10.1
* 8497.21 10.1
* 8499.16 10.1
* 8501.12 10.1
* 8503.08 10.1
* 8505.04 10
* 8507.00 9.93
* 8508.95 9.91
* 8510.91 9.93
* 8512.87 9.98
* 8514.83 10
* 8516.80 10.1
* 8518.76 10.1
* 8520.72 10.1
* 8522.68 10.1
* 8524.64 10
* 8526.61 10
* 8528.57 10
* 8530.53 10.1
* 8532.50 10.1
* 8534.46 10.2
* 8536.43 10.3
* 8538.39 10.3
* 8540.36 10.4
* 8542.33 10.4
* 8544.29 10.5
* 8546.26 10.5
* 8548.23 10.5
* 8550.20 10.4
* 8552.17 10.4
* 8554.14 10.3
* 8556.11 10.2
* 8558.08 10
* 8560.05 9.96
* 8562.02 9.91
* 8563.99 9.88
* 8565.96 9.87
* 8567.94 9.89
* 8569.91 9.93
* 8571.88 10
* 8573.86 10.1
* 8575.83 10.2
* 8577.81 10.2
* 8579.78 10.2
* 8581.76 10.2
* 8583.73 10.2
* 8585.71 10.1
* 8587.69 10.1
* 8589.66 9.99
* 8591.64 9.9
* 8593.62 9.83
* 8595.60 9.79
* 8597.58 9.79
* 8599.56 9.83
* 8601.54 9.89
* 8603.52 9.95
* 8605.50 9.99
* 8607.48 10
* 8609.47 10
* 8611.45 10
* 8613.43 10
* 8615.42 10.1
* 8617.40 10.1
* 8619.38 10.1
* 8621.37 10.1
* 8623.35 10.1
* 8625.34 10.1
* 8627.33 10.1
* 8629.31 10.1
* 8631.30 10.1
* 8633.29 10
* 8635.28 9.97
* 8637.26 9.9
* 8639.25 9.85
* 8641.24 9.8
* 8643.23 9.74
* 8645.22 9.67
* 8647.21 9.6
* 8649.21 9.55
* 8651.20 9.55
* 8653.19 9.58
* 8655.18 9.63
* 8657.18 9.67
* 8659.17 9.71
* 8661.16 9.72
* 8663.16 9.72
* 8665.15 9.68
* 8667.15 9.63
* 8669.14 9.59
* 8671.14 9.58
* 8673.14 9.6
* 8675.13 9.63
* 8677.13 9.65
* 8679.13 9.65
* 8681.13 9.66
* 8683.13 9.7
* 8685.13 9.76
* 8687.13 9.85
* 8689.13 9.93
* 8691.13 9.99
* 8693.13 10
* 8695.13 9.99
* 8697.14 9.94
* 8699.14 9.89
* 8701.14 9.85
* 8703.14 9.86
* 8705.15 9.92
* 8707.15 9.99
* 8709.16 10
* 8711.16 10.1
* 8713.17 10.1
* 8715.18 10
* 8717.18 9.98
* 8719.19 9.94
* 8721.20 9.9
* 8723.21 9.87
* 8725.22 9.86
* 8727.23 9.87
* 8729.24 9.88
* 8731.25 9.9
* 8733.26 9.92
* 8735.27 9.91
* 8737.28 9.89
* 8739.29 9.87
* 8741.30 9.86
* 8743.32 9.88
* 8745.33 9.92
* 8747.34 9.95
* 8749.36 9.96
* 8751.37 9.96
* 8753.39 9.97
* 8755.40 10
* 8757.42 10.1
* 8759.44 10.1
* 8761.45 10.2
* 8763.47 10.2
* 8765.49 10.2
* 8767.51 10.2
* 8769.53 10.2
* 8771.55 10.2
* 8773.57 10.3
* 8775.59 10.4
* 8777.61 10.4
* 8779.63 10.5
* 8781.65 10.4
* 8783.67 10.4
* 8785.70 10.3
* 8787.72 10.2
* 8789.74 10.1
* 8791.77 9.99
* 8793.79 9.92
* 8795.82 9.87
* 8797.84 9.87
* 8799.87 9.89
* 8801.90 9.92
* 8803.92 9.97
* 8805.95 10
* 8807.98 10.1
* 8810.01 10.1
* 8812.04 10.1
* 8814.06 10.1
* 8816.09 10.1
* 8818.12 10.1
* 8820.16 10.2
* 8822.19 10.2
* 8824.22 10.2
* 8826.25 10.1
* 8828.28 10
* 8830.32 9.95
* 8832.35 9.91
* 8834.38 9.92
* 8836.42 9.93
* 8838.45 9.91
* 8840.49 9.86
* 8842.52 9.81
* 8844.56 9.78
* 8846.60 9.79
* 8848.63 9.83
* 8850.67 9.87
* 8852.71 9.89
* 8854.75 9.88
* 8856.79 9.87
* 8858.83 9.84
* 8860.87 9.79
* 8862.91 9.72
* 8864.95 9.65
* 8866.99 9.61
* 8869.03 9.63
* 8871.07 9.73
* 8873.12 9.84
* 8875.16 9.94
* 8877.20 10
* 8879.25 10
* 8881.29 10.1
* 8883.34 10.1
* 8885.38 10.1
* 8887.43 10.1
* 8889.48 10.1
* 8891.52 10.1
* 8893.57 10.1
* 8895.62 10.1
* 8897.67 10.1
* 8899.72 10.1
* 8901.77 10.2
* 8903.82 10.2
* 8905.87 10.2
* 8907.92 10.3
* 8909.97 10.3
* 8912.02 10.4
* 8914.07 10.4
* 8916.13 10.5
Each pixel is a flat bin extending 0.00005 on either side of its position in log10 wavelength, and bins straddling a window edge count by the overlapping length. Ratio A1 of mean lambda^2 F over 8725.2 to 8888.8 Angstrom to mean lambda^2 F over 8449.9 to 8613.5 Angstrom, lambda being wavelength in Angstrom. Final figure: 1.06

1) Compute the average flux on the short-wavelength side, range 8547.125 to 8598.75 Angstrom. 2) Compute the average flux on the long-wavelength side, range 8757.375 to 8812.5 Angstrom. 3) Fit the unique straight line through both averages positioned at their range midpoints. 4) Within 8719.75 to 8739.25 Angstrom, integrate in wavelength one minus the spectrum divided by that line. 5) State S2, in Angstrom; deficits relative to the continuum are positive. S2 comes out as 0.5 Angstrom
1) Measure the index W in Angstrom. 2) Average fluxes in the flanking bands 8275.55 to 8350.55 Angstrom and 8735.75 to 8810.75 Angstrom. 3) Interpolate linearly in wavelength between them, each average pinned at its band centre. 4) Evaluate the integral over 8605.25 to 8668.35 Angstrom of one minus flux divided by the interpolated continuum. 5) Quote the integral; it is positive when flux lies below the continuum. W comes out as 1.9 Angstrom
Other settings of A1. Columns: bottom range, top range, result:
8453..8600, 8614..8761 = 1.02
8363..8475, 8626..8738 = 1.06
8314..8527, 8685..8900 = 1.09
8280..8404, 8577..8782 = 1.06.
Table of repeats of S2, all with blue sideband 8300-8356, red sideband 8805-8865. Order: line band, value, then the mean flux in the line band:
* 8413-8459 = 2.1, 9.81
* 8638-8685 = 2.0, 9.66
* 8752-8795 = -0.8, 10.2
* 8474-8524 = 1.1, 10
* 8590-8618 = 0.5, 9.94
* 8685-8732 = 0.6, 9.94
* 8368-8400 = 1.5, 9.84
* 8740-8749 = 0.1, 9.9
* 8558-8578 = 0.4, 9.99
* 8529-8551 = -0.3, 10.3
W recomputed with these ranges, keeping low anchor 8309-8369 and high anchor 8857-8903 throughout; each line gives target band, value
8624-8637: 0.0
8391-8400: 0.2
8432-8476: 1.6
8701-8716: 0.1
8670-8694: 0.7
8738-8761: 0.1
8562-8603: 0.5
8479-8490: 0.3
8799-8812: 0.0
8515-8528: 0.1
